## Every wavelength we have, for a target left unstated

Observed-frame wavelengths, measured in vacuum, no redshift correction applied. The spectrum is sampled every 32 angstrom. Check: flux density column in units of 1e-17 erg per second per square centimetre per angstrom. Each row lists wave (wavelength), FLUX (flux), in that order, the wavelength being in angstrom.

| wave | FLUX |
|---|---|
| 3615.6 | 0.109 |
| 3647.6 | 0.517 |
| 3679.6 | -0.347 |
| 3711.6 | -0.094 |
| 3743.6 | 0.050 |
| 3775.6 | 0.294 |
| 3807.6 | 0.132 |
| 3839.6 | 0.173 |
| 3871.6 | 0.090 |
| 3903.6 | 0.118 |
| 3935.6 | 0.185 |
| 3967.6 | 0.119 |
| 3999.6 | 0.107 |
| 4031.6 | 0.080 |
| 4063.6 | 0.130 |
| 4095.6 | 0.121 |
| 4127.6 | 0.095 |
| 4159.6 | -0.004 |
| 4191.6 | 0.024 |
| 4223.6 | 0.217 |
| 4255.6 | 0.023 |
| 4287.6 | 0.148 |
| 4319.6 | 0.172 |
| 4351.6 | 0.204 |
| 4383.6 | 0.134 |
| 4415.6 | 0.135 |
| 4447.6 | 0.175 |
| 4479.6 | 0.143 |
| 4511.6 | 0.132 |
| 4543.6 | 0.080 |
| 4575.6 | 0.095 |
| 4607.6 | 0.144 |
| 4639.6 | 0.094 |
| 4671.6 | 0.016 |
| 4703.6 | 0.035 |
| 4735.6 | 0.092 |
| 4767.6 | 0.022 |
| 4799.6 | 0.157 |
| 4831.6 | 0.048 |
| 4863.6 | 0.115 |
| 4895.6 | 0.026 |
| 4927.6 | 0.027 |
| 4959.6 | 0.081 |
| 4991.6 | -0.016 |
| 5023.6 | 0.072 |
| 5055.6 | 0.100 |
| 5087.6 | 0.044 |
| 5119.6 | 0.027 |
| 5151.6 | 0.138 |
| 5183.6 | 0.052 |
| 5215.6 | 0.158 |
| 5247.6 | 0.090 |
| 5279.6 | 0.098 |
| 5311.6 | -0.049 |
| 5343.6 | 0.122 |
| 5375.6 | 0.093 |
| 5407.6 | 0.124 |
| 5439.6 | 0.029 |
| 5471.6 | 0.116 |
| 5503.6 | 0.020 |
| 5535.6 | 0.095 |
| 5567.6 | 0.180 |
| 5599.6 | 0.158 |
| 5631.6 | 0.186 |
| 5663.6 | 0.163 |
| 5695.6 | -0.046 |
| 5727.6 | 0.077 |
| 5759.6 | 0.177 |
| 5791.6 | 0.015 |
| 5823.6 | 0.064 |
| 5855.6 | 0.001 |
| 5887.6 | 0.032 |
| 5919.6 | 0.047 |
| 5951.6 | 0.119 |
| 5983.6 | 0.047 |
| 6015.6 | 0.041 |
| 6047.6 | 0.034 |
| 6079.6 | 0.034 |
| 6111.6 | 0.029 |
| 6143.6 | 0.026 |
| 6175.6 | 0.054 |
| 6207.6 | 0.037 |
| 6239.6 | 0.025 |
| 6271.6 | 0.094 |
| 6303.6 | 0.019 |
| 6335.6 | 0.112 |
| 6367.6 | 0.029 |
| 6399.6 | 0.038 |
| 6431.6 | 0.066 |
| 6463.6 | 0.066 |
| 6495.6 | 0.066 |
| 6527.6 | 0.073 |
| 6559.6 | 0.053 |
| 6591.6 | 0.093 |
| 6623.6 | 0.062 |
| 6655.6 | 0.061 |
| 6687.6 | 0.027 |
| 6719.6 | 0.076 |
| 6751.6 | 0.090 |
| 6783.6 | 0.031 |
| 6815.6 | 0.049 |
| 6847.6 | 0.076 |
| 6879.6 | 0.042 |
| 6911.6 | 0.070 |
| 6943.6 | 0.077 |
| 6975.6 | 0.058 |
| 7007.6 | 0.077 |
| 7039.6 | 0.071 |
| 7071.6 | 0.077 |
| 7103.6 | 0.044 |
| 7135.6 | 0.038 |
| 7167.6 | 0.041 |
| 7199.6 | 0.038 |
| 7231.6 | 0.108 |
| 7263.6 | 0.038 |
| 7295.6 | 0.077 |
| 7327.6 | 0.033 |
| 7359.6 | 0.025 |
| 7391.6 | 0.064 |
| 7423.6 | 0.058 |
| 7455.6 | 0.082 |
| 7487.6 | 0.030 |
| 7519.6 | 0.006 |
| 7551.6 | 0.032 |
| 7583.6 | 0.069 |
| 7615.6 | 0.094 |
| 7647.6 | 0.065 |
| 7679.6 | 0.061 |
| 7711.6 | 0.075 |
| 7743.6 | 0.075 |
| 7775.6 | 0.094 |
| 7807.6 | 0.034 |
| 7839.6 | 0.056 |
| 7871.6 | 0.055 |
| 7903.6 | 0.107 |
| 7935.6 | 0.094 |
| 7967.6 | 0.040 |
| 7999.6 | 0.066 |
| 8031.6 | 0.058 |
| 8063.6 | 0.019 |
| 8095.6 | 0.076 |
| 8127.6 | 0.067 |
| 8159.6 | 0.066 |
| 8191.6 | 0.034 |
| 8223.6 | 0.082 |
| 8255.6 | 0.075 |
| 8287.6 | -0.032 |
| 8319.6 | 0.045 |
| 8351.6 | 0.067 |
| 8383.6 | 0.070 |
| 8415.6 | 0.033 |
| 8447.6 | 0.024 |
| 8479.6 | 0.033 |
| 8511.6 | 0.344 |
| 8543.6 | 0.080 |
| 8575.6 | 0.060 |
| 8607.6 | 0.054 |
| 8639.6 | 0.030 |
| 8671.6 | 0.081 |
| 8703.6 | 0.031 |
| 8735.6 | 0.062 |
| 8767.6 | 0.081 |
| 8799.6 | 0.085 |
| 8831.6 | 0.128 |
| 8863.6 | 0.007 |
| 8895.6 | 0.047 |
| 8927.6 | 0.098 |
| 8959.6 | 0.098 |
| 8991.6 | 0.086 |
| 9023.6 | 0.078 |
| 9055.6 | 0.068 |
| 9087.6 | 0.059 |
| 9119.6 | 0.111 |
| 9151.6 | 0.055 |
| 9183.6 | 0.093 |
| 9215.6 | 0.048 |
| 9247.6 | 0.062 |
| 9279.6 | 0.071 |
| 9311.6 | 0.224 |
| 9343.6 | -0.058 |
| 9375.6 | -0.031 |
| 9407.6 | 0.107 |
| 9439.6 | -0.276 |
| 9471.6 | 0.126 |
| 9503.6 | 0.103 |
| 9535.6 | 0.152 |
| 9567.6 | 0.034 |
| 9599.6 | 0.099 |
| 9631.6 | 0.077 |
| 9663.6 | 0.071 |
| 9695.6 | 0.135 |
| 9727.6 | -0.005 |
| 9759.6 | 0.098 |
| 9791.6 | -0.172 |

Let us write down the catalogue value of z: 1.28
